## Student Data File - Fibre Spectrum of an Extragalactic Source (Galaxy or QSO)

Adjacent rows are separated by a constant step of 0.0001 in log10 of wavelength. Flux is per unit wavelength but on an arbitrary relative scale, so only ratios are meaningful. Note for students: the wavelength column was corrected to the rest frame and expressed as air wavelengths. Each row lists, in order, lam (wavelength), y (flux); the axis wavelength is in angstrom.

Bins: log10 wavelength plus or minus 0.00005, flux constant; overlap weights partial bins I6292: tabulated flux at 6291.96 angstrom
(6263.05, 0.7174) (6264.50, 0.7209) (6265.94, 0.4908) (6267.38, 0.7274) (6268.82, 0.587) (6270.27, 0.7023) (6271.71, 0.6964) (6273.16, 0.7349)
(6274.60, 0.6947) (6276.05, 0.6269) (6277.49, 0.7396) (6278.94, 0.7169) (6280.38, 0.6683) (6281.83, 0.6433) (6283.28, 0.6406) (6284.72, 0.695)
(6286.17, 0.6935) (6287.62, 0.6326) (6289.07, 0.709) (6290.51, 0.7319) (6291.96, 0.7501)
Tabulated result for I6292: 0.7501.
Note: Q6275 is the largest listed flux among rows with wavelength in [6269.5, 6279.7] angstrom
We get 0.7396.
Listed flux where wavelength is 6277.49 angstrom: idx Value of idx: 0.7396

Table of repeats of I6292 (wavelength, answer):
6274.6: 0.6947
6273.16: 0.7349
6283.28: 0.6406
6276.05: 0.6269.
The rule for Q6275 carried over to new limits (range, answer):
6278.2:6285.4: 0.7169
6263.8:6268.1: 0.7274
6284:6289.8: 0.709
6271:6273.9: 0.7349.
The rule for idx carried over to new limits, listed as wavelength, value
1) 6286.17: 0.6935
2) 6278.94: 0.7169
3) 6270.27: 0.7023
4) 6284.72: 0.695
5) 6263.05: 0.7174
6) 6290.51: 0.7319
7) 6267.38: 0.7274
